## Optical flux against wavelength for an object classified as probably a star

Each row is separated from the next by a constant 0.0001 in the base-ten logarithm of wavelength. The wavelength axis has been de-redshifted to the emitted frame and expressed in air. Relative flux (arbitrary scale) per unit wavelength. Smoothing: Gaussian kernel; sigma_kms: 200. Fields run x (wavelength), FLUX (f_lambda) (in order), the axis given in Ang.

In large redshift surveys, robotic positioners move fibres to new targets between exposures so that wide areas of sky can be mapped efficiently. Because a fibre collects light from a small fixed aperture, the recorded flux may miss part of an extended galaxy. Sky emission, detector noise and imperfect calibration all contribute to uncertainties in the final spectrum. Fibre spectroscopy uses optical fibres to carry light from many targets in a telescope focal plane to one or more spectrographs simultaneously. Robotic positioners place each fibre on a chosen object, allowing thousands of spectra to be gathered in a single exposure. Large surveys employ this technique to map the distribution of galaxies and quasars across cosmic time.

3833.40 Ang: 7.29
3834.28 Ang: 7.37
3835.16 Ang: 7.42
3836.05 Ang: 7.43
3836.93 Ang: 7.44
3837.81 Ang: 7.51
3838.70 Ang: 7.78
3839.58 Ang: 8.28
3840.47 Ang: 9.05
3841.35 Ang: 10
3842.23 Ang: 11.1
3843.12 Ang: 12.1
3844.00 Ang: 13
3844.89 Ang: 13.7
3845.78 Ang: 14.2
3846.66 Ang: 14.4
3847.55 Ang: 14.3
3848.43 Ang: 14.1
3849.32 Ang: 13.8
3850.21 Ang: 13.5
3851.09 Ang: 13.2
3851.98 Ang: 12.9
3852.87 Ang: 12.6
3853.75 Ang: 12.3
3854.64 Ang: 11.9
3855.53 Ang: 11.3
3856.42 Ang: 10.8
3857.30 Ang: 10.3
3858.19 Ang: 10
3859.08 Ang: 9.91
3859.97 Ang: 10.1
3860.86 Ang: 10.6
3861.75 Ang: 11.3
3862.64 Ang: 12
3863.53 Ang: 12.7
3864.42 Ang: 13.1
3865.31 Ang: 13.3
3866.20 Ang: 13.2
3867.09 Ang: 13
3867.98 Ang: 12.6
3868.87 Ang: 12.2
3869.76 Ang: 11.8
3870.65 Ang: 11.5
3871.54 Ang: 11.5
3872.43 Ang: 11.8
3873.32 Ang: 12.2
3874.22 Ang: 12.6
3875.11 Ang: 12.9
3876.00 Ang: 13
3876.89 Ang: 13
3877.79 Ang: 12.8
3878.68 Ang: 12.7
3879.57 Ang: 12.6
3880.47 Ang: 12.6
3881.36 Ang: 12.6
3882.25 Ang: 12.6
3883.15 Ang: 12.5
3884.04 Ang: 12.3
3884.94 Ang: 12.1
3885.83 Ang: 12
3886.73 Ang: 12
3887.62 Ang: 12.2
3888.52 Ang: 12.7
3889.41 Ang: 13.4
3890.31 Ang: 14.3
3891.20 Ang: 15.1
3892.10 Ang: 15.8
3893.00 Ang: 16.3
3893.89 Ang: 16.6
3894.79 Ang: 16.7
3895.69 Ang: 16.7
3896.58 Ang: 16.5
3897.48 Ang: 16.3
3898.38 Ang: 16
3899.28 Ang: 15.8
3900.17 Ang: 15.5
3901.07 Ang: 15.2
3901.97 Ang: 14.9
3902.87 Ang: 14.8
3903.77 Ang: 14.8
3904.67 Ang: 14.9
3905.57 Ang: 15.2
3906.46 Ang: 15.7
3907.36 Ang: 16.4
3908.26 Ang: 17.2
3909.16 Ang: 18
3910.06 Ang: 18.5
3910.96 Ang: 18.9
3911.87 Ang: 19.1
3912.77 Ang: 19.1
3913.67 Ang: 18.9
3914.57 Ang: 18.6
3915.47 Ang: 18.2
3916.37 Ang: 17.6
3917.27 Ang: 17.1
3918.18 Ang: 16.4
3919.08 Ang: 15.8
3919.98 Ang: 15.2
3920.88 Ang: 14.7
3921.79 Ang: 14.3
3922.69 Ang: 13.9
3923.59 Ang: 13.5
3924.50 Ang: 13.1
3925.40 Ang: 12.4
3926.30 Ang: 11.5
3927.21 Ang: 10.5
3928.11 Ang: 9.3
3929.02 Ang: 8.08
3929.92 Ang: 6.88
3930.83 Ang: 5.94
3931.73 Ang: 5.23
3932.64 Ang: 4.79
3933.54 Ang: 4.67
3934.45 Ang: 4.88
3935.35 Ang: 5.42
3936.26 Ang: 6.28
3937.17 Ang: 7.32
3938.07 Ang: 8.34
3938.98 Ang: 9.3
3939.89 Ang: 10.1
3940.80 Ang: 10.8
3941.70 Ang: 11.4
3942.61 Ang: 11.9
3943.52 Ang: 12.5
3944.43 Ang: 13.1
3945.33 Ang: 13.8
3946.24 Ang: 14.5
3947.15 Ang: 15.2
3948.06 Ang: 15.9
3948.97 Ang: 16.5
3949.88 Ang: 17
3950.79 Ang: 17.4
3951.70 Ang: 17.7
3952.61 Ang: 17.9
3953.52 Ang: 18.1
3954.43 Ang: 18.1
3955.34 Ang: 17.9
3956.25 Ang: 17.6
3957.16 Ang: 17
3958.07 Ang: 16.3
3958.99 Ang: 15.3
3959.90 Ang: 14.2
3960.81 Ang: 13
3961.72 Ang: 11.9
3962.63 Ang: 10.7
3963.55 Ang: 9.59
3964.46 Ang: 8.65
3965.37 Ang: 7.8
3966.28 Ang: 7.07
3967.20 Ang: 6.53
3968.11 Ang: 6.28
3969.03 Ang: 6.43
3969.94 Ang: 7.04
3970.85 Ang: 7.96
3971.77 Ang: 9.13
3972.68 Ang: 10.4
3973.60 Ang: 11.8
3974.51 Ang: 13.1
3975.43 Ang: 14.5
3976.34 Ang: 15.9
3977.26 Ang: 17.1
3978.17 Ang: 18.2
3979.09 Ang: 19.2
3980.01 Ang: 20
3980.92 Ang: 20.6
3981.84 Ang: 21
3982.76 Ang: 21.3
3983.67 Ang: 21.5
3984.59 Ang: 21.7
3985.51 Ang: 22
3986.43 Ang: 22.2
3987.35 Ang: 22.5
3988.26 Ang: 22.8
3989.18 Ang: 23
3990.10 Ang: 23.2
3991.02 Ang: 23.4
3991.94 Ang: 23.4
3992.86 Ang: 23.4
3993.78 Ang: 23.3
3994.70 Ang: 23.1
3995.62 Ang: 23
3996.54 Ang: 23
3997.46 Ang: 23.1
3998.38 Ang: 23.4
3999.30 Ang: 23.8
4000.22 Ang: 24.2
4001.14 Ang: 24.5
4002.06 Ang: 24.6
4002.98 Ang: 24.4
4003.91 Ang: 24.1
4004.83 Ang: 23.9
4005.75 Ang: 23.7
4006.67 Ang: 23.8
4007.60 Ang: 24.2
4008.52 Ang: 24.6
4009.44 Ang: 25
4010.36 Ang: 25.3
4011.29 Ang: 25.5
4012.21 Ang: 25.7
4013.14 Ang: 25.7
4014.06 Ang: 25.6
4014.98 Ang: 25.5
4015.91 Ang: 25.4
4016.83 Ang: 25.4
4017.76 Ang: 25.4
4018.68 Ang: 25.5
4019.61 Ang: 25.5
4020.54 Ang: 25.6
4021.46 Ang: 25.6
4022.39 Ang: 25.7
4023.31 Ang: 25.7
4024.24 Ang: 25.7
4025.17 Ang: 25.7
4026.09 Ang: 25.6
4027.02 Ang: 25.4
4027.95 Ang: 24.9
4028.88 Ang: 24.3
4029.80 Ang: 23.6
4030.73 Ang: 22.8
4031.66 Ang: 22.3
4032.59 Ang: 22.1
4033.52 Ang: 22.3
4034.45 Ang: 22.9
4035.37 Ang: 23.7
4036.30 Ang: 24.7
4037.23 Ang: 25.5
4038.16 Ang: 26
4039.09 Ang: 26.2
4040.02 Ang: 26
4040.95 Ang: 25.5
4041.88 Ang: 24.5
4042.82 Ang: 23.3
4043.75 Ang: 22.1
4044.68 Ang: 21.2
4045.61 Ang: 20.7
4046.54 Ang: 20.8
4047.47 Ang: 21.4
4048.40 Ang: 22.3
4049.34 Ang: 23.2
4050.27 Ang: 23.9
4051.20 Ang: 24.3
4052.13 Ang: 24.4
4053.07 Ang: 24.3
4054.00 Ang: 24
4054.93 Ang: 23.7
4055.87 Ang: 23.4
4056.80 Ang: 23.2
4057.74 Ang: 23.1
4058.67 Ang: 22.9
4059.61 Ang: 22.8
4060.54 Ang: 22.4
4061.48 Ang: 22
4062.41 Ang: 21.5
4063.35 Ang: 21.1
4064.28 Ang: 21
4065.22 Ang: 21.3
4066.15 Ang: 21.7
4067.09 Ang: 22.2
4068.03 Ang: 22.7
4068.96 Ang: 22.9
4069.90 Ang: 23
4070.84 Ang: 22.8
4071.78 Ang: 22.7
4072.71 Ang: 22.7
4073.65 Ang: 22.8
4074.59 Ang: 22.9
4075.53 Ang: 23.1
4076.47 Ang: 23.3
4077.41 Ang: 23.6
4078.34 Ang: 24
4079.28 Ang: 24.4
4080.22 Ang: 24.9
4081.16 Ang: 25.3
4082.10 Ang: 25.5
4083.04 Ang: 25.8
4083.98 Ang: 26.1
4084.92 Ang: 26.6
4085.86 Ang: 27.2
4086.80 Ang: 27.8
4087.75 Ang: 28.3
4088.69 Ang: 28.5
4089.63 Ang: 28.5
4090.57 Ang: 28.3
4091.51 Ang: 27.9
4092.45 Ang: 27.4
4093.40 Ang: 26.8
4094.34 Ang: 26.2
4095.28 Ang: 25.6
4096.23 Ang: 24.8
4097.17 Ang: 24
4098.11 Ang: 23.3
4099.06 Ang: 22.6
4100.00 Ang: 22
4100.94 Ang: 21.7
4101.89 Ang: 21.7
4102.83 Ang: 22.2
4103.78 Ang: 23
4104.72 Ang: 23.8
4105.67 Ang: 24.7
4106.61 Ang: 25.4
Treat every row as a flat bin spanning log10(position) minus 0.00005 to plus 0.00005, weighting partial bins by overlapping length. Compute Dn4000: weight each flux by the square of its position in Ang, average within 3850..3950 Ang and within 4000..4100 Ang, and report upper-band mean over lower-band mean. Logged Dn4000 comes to 2.0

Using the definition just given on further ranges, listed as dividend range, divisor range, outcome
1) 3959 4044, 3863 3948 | 1.67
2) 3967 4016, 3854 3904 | 1.66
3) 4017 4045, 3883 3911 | 1.73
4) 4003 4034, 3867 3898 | 1.98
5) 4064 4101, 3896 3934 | 1.88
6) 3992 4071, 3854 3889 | 2.14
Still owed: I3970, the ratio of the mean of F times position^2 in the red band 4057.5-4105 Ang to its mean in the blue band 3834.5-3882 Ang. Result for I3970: 2.3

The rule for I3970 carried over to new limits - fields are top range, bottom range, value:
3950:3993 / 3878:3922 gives 1.08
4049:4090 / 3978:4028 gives 1.04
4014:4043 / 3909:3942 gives 2.14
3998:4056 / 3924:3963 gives 2.09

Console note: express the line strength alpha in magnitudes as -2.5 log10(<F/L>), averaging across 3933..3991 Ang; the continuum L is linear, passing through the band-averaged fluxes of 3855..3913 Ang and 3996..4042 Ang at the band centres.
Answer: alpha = 0.39 mag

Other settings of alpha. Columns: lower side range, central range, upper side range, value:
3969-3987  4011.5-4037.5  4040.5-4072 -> -0.229 mag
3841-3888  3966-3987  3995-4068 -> 0.330 mag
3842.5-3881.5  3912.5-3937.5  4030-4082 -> 0.318 mag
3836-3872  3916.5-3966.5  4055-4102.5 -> 0.318 mag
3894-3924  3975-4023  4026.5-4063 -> -0.102 mag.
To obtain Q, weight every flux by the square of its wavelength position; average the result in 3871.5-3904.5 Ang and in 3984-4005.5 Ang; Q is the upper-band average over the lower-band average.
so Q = 1.77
